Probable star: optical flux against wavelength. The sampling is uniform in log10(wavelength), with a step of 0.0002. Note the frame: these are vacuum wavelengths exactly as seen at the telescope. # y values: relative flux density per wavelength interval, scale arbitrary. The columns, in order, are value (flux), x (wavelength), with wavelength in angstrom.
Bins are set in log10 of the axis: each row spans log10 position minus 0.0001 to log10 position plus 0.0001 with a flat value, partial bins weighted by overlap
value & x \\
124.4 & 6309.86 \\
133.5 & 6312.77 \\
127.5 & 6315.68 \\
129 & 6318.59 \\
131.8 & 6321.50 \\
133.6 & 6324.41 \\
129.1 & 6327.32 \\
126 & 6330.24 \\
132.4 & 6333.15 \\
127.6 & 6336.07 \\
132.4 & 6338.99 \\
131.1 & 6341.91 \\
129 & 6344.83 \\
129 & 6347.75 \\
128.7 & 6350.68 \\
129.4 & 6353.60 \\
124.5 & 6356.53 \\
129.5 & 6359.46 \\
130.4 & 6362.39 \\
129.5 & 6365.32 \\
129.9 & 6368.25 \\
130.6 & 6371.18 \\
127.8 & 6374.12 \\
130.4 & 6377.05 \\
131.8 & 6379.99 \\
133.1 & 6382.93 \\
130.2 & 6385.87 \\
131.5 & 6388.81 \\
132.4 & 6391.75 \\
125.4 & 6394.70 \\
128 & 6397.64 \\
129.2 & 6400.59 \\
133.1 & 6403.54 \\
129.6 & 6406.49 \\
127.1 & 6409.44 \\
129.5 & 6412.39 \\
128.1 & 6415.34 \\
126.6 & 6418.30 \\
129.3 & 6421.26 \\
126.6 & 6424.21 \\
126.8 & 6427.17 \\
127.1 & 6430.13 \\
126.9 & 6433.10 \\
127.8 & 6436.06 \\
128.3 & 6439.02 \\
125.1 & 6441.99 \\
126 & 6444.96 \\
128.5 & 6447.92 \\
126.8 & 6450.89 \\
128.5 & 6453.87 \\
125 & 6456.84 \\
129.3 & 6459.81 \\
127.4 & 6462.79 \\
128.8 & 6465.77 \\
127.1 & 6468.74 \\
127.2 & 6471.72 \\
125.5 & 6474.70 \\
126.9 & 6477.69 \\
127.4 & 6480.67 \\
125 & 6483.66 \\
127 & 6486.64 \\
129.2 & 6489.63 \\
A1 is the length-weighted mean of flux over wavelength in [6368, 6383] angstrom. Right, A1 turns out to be 130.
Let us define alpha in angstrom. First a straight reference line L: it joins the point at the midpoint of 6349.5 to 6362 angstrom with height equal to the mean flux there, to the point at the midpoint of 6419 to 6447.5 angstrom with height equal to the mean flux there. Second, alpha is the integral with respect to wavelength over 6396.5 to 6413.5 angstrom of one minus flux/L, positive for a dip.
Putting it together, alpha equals -0.25 angstrom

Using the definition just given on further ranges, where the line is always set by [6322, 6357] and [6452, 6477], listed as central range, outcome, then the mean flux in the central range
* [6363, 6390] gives -0.3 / 131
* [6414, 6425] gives 0.0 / 128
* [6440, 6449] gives 0.1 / 127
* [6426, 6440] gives 0.1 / 127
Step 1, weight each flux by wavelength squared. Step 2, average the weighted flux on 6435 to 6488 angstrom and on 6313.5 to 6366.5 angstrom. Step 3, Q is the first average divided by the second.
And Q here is 1.02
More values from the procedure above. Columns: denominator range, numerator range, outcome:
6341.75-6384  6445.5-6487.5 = 1.01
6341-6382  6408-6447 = 1.00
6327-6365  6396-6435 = 1.02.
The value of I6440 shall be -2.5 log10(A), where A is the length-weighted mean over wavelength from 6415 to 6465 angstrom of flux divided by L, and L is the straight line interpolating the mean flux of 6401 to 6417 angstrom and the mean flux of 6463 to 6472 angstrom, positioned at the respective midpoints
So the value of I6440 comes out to 0.01 mag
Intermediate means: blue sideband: 129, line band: 127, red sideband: 128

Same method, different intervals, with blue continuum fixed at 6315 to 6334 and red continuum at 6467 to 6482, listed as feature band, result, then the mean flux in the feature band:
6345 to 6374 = 0.00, 129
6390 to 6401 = 0.00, 129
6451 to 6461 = 0.00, 127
